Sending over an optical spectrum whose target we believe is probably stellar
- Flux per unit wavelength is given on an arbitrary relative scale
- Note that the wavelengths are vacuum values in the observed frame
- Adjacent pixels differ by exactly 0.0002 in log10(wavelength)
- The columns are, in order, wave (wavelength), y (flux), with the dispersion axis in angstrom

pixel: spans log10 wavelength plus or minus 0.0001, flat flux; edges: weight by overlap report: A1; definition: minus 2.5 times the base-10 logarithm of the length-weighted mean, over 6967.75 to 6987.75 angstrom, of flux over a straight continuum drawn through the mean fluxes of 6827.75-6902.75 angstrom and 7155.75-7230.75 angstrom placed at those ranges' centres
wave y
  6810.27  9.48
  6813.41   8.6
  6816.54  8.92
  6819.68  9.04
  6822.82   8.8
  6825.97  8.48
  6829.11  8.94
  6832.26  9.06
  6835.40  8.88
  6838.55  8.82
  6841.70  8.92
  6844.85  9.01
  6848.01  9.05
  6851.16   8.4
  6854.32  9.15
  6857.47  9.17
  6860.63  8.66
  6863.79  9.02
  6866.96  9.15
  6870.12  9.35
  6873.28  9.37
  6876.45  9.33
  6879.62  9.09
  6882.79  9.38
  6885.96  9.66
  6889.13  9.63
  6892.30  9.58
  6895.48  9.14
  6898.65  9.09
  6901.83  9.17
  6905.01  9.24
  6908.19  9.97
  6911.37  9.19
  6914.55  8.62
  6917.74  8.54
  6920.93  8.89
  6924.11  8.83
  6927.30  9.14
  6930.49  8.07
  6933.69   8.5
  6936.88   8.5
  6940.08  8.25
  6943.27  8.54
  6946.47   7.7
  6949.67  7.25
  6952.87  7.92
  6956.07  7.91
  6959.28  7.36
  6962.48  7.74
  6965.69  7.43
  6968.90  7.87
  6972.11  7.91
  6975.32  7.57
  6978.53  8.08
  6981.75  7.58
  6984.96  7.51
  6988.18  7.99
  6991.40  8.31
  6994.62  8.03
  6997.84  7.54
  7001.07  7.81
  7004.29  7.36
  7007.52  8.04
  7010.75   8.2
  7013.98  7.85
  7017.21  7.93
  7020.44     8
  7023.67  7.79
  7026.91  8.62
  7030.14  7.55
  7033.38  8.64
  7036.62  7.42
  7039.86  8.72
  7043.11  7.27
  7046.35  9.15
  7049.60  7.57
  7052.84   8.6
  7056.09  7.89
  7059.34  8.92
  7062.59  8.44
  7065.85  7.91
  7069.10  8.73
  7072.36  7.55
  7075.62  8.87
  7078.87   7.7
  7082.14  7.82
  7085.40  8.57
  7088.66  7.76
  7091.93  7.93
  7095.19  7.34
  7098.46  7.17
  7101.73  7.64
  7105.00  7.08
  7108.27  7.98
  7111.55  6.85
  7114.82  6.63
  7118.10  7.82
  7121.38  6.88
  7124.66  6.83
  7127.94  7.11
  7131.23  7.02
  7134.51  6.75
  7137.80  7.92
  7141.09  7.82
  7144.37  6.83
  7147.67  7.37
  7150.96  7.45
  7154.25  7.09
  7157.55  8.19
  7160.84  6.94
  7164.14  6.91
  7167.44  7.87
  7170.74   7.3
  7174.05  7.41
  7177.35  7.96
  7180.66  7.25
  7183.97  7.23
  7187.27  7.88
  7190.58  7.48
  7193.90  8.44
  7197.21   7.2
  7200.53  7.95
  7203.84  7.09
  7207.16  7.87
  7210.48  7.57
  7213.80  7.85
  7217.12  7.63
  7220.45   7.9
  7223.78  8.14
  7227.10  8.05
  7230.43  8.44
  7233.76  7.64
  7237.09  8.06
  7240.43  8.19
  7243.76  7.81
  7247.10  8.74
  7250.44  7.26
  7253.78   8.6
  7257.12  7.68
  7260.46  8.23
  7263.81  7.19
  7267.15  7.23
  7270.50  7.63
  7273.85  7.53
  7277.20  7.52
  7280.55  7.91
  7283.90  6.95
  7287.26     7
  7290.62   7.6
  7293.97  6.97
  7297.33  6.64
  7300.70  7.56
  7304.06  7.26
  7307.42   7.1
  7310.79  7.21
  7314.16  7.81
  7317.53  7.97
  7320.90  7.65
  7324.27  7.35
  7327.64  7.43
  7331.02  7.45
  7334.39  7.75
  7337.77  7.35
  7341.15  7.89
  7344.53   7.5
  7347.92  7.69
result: 0.11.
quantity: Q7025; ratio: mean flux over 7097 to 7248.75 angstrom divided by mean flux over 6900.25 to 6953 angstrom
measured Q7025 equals 0.9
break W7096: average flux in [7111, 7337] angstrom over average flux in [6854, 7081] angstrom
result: 0.9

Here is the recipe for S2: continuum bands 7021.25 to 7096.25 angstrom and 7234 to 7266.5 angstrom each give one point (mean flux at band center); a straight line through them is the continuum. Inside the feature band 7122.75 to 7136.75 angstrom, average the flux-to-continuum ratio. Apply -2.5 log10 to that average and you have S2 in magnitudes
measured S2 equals 0.16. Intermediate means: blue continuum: 8.13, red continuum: 7.94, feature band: 6.97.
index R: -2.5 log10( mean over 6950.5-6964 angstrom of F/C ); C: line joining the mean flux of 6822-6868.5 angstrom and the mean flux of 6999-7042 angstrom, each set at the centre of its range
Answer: 0.08 mag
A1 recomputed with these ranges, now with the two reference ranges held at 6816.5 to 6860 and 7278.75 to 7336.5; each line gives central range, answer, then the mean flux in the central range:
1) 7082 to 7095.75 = 0.02 mag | 7.94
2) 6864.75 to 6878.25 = -0.06 mag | 9.28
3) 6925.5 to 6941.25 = 0.01 mag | 8.5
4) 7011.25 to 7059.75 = 0.02 mag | 8.11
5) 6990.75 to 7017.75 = 0.06 mag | 7.88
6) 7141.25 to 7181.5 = 0.07 mag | 7.4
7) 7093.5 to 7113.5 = 0.10 mag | 7.34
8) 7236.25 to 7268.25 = -0.05 mag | 7.91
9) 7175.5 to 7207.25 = 0.02 mag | 7.62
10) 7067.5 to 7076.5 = -0.03 mag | 8.34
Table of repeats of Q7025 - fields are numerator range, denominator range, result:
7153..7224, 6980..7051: 0.95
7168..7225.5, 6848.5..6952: 0.86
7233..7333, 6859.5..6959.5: 0.86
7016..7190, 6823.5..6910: 0.84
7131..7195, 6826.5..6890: 0.82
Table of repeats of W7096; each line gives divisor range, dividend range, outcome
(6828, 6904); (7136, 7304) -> 0.83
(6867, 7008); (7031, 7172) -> 0.91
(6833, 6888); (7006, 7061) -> 0.89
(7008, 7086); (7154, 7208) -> 0.93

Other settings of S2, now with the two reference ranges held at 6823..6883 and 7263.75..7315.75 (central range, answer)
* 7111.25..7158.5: 0.10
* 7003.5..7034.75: 0.05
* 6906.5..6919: -0.04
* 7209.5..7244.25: -0.05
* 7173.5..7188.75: 0.03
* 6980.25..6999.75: 0.09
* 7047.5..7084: 0.00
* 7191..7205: 0.00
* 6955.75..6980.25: 0.11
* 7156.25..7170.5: 0.05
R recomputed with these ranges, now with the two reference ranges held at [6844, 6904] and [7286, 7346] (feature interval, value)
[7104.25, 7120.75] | 0.137 mag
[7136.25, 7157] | 0.090 mag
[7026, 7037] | 0.060 mag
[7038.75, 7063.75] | 0.021 mag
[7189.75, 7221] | 0.023 mag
